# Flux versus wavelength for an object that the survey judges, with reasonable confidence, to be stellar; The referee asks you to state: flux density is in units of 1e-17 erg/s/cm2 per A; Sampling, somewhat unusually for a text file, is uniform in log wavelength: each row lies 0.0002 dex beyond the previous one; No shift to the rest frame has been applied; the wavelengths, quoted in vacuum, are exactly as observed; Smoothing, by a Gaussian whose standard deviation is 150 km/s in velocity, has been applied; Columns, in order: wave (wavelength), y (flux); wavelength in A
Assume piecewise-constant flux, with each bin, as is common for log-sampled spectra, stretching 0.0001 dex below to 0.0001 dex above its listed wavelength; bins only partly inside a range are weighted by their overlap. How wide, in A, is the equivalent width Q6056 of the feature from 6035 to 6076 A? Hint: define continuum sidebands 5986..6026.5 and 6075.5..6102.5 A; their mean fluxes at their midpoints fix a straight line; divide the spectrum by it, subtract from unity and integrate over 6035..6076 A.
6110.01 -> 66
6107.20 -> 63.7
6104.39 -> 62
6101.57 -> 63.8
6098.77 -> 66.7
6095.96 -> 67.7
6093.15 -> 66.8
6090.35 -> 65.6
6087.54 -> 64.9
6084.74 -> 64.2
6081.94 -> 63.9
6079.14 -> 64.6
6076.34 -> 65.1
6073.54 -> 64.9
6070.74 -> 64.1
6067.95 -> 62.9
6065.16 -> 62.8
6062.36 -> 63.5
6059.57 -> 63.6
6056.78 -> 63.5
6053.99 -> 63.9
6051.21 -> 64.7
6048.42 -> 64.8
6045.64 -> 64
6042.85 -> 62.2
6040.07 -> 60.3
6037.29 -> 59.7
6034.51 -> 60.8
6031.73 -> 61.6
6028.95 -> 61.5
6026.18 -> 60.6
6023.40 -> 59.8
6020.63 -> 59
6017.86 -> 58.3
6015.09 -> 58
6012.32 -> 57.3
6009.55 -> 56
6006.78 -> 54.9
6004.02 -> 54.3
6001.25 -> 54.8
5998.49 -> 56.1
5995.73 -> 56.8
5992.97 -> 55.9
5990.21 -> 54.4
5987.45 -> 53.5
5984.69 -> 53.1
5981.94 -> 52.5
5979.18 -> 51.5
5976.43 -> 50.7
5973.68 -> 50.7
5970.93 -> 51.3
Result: -0.9 A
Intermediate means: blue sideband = 56.5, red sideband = 65.4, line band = 63.2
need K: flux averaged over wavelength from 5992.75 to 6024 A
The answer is 56.7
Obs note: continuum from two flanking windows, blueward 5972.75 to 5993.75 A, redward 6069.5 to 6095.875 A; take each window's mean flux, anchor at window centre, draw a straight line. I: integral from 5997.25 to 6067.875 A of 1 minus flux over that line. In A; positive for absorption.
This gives -1.75 A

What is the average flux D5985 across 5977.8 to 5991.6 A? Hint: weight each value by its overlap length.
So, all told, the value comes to 53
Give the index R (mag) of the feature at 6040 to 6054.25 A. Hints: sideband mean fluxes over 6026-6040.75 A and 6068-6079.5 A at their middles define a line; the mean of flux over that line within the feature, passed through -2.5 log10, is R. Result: -0.026 mag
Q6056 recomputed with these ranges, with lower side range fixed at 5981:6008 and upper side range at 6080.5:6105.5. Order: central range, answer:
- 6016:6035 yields -0.7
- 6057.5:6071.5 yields -0.3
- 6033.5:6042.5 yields -0.2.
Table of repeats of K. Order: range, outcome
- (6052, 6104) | 64.5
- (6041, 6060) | 63.7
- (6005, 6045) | 59.3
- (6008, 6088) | 62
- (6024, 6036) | 61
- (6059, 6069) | 63.2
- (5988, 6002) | 55.5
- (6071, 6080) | 64.7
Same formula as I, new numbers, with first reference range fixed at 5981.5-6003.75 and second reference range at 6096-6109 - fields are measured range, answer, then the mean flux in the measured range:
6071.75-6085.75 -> -0.5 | 64.5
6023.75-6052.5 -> -1.5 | 61.9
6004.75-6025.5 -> -0.3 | 57.6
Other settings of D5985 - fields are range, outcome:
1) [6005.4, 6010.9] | 55.4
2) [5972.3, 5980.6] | 51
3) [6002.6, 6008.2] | 54.6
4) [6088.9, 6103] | 66.1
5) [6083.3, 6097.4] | 65.8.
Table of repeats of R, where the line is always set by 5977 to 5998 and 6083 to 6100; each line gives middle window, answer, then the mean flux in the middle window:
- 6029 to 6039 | -0.03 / 60.8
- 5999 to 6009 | 0.02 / 54.9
